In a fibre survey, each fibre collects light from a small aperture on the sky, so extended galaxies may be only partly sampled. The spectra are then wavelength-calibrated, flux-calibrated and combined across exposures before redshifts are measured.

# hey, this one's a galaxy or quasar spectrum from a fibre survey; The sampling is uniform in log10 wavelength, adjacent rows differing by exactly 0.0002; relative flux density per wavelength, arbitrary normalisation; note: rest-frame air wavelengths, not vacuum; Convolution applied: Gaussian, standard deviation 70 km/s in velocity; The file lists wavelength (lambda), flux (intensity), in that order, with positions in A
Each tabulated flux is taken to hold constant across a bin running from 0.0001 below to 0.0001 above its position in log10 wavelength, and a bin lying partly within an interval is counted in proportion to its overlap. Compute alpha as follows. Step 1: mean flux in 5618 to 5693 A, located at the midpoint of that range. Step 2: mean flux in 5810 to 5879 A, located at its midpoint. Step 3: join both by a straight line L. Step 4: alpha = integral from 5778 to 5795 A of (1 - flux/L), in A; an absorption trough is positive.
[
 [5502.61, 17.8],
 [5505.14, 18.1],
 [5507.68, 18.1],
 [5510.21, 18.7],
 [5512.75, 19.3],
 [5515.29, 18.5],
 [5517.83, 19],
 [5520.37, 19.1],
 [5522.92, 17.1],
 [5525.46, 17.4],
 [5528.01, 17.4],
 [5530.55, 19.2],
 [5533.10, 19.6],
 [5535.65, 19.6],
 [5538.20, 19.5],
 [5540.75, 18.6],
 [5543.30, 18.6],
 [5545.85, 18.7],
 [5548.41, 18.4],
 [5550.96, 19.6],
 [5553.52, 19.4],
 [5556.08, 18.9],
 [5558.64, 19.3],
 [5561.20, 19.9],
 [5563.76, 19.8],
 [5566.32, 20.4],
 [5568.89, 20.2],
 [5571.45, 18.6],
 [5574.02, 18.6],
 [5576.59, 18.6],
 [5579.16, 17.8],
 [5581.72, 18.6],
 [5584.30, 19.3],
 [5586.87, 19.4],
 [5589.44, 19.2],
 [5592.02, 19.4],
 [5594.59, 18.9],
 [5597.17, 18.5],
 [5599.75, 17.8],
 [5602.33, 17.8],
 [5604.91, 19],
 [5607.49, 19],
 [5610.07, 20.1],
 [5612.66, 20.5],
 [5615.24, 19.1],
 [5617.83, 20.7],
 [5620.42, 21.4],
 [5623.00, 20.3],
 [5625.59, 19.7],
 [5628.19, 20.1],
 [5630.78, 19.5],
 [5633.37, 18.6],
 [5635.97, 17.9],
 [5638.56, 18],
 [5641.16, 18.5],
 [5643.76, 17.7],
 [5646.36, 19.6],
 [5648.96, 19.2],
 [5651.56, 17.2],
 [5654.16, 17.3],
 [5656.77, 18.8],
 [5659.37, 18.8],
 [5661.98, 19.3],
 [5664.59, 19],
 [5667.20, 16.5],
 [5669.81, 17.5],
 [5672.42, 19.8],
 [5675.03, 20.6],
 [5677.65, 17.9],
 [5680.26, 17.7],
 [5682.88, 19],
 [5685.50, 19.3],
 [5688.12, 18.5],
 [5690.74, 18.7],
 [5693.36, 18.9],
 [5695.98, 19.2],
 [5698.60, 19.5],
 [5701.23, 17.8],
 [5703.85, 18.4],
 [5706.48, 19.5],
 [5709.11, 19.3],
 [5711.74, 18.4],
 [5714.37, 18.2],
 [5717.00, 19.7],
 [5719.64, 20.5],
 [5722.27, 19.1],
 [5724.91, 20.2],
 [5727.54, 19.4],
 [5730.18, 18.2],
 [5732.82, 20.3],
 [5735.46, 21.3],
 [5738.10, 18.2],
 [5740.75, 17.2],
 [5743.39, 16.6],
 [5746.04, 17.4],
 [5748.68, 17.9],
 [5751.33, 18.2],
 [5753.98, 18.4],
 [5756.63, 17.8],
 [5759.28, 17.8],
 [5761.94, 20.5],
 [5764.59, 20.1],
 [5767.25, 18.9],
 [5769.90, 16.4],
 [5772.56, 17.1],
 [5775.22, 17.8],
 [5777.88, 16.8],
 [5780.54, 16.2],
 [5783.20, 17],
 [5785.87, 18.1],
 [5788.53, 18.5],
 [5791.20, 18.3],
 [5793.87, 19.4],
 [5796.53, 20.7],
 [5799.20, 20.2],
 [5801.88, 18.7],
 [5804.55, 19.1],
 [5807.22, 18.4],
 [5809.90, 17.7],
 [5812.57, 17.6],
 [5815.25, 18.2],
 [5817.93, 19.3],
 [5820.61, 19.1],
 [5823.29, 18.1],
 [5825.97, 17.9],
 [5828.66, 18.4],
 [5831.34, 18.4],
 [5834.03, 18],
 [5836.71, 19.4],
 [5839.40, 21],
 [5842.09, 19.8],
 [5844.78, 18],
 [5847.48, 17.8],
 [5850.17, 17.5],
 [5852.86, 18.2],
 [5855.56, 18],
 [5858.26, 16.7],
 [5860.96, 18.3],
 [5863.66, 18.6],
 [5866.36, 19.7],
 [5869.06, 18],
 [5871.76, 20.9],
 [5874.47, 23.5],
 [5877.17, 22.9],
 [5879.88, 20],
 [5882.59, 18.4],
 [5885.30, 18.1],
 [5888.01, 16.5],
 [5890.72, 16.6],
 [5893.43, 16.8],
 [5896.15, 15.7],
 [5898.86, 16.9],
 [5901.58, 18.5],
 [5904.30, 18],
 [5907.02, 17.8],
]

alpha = 1.0 A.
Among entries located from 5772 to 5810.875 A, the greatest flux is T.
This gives 20.7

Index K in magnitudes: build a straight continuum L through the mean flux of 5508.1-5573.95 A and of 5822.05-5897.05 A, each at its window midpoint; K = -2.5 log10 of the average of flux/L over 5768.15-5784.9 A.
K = 0.11 mag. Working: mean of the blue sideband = 19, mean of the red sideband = 18.6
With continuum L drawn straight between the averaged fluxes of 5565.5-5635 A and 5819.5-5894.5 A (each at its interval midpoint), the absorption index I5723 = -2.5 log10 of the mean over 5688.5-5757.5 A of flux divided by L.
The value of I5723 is 0.01 mag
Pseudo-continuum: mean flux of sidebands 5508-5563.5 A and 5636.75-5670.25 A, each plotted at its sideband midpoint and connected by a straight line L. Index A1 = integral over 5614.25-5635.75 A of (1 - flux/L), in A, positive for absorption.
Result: -1.7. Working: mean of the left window 18.9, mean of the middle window 19.8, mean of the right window 18.3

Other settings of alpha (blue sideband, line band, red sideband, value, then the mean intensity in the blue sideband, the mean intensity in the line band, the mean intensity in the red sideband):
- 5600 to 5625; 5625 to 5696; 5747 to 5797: 2.13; 19.7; 18.7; 18.2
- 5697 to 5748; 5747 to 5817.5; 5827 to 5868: 1.51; 18.9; 18.3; 18.5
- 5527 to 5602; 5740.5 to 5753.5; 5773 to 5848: 0.76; 19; 17.5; 18.5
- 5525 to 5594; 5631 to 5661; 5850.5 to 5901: 0.84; 19.1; 18.4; 18.5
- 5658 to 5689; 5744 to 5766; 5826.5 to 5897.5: 0.24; 18.7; 18.4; 18.7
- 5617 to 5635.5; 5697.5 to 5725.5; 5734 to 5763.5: -0.46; 19.9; 19.1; 18.3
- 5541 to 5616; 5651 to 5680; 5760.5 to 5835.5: 0.57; 19.1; 18.4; 18.4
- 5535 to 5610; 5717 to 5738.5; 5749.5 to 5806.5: -1.37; 19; 19.7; 18.4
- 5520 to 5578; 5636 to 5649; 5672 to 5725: 0.36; 19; 18.5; 19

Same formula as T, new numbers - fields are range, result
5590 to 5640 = 21.4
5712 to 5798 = 21.3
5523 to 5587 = 20.4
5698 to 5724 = 20.5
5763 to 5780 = 20.1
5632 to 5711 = 20.6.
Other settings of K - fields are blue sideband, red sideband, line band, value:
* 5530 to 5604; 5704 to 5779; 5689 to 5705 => -0.002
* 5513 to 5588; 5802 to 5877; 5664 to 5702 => 0.012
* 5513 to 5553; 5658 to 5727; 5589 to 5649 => -0.021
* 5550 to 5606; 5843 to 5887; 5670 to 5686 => 0.006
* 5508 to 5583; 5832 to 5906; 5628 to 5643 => 0.010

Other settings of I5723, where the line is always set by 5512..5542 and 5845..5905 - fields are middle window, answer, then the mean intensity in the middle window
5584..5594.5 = -0.04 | 19.3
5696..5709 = -0.02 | 18.9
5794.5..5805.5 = -0.07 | 19.7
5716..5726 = -0.07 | 19.9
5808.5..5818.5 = 0.02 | 18.1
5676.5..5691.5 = 0.00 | 18.5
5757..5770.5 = -0.02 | 18.8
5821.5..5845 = -0.02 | 18.8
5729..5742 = -0.03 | 19.1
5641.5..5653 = 0.01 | 18.4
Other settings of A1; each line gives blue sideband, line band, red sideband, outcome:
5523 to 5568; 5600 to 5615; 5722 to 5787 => -0.3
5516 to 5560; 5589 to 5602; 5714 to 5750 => 0.1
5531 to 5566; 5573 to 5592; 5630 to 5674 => 0.2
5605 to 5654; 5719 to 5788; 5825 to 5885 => 2.9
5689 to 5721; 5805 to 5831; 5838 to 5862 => 0.2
